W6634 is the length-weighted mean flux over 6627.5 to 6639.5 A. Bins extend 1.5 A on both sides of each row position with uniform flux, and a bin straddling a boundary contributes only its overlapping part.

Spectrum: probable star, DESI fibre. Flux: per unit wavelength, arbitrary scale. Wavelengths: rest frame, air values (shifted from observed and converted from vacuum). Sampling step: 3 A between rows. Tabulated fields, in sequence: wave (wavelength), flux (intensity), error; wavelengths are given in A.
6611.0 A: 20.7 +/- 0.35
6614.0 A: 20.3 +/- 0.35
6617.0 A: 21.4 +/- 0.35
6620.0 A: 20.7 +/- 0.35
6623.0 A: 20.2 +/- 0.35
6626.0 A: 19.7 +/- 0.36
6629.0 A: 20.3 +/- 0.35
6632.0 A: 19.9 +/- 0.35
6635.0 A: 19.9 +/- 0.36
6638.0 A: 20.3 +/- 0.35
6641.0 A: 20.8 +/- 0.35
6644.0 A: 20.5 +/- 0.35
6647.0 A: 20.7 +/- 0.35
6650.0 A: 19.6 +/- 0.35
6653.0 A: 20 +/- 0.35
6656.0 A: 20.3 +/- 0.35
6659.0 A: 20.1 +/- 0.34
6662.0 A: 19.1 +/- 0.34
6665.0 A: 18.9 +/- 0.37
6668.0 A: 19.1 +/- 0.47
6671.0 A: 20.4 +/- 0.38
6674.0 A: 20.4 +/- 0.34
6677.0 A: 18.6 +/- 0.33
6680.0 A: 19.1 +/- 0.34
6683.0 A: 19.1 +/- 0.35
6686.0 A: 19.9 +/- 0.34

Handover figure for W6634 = 20.1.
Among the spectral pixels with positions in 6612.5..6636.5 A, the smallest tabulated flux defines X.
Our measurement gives 19.7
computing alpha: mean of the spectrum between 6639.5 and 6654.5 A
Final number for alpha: 20.3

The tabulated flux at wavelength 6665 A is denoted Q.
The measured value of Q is 18.9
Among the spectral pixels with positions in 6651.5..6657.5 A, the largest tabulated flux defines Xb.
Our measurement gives 20.3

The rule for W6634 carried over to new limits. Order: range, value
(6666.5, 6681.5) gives 19.5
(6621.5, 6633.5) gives 20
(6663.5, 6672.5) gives 19.5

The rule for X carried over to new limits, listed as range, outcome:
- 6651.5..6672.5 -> 18.9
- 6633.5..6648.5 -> 19.9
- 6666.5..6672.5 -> 19.1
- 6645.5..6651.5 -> 19.6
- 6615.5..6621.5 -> 20.7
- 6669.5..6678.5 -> 18.6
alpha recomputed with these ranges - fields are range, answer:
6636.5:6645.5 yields 20.5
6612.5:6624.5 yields 20.6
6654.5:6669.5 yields 19.5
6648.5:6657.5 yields 20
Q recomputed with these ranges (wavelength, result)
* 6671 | 20.4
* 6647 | 20.7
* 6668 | 19.1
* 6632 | 19.9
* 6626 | 19.7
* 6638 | 20.3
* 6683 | 19.1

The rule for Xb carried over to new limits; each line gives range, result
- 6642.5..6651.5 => 20.7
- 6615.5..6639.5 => 21.4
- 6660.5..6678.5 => 20.4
